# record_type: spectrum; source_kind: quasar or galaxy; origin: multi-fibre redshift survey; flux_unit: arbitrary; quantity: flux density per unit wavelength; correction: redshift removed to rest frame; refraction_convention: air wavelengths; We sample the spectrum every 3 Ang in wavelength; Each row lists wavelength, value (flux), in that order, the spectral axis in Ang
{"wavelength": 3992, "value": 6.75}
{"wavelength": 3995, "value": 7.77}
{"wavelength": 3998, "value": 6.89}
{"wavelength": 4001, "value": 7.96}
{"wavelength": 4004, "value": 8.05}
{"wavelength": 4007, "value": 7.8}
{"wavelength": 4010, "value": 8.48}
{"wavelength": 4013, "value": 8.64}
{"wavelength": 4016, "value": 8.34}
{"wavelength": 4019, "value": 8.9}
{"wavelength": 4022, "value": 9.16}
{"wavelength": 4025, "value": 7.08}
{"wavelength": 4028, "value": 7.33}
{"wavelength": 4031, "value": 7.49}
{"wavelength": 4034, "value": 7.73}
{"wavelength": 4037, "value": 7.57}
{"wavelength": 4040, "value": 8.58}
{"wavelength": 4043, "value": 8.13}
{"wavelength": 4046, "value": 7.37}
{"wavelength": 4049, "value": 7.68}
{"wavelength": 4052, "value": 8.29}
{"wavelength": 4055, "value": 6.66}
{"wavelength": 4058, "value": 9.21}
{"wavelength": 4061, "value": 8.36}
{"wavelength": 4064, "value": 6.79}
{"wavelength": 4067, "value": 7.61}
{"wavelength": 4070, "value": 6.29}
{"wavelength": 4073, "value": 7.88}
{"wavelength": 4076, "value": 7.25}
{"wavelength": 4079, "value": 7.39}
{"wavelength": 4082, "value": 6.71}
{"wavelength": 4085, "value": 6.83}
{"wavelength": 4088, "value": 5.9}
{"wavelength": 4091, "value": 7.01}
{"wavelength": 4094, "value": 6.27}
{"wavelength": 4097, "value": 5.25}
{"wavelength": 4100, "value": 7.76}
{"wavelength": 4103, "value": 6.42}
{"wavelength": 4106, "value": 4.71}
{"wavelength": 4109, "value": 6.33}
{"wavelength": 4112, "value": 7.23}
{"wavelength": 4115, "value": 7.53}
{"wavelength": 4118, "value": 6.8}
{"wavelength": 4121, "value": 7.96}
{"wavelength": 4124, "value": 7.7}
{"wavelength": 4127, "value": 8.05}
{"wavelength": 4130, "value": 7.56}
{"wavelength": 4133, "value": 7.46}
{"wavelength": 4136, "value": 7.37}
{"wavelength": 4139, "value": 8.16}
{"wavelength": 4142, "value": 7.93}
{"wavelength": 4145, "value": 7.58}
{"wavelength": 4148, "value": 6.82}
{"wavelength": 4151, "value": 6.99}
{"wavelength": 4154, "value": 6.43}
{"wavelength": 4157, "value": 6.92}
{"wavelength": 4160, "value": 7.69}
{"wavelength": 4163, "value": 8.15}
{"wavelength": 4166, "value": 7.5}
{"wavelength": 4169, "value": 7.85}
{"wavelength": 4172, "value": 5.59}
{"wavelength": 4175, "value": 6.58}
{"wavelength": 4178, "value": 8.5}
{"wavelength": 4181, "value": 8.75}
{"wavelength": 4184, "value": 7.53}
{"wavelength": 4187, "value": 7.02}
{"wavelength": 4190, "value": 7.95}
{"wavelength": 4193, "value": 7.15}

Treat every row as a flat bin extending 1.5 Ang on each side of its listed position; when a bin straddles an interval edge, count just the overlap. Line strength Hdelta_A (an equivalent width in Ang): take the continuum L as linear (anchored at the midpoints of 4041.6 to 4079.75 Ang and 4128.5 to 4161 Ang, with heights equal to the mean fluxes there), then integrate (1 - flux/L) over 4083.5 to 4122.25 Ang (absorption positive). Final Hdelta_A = 4.5 Ang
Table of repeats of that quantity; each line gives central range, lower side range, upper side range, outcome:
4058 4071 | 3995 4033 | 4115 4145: 0.5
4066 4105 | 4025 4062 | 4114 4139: 4.7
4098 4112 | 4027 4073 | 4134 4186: 2.2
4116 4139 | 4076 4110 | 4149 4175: -2.8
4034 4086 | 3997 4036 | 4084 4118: -2.6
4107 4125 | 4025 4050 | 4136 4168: 0.8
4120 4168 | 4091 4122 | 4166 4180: -3.8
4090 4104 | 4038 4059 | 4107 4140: 2.0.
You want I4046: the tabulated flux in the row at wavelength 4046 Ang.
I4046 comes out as 7.37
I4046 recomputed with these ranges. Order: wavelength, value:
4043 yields 8.13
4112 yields 7.23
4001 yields 7.96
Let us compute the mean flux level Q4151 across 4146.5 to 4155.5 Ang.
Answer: 6.75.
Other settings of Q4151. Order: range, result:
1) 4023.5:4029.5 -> 7.21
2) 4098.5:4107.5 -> 6.3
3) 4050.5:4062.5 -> 8.13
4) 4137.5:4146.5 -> 7.89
